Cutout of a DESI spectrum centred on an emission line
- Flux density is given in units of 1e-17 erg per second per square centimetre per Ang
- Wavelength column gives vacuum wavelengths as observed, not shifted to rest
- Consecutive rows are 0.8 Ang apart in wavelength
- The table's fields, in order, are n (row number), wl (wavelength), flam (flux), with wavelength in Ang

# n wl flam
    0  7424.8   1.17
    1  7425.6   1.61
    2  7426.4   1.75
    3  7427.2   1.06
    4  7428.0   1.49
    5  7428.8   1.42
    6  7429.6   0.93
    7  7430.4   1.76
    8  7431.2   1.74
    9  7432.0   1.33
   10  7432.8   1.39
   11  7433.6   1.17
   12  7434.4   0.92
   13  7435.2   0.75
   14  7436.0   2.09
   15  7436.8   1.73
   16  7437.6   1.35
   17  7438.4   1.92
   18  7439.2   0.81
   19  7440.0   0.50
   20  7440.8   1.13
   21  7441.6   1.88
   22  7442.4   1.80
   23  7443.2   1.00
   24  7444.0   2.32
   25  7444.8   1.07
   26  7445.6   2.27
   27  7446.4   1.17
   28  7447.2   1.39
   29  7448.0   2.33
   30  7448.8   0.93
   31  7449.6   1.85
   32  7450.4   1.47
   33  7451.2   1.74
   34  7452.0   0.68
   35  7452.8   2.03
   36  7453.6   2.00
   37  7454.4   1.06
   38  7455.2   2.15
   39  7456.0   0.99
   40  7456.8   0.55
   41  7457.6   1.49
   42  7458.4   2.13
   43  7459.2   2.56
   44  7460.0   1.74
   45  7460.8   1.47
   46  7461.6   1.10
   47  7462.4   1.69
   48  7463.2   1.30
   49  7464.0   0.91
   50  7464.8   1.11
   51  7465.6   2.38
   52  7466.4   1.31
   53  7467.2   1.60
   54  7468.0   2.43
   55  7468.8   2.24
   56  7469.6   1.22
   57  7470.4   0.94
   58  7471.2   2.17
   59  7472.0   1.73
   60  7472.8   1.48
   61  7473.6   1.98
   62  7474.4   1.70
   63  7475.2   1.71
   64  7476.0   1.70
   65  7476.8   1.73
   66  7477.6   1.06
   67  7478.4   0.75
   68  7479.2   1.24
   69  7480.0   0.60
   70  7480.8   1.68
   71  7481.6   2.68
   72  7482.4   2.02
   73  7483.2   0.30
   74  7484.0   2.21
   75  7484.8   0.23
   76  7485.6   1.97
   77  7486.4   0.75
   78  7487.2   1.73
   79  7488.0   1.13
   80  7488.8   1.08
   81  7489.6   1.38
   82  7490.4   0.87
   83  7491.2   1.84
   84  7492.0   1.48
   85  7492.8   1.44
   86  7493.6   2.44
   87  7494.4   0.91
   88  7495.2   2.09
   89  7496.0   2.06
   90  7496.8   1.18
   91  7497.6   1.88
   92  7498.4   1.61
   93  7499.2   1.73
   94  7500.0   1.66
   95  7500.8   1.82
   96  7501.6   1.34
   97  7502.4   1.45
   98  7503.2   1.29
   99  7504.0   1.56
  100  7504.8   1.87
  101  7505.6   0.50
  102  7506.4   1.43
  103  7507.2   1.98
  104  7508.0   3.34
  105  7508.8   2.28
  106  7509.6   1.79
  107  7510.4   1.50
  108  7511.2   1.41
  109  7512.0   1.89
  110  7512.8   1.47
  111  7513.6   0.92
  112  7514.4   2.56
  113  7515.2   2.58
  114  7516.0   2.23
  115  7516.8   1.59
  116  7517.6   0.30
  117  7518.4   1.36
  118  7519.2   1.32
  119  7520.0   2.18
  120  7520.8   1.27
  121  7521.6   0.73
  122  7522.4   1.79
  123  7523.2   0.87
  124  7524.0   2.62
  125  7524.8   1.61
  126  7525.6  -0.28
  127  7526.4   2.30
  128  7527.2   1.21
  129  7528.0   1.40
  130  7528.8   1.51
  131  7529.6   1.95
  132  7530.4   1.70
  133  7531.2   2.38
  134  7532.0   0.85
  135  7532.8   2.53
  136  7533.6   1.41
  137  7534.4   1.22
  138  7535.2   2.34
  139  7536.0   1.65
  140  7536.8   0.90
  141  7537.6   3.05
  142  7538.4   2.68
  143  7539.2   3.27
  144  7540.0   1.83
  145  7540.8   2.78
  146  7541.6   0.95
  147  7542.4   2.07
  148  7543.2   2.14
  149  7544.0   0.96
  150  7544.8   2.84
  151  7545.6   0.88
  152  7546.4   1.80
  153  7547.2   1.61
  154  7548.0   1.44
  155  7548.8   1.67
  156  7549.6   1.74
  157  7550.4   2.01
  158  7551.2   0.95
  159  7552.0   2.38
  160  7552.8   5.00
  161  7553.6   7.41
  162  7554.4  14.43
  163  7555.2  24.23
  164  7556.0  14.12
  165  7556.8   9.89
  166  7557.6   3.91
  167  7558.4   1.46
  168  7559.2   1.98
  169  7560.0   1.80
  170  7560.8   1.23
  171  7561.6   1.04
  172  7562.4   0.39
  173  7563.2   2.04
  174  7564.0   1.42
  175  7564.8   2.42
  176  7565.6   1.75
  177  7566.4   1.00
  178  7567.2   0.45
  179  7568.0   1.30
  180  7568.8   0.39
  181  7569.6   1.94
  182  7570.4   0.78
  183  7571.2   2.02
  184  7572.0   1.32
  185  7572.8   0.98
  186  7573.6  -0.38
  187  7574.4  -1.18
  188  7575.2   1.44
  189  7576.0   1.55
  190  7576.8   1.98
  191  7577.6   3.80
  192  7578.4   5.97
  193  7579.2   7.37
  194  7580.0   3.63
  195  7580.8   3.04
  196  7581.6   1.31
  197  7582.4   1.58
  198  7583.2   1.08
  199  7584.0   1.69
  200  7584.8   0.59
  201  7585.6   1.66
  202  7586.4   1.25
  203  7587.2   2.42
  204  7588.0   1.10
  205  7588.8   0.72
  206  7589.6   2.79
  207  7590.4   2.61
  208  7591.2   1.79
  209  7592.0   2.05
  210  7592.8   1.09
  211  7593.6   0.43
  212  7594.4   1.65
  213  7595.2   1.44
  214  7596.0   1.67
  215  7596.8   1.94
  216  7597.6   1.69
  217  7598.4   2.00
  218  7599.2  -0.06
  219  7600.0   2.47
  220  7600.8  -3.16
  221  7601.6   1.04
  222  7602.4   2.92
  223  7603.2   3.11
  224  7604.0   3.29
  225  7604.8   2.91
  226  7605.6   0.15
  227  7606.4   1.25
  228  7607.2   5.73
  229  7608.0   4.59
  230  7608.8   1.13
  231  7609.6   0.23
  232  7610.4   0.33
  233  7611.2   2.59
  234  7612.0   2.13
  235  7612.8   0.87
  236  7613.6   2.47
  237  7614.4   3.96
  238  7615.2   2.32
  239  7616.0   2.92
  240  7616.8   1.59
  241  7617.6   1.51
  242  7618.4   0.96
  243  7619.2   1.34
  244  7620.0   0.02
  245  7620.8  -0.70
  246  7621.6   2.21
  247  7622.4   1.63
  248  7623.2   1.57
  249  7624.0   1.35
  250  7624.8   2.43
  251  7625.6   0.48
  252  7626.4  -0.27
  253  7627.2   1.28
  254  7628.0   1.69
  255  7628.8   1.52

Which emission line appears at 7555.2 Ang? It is Halpha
